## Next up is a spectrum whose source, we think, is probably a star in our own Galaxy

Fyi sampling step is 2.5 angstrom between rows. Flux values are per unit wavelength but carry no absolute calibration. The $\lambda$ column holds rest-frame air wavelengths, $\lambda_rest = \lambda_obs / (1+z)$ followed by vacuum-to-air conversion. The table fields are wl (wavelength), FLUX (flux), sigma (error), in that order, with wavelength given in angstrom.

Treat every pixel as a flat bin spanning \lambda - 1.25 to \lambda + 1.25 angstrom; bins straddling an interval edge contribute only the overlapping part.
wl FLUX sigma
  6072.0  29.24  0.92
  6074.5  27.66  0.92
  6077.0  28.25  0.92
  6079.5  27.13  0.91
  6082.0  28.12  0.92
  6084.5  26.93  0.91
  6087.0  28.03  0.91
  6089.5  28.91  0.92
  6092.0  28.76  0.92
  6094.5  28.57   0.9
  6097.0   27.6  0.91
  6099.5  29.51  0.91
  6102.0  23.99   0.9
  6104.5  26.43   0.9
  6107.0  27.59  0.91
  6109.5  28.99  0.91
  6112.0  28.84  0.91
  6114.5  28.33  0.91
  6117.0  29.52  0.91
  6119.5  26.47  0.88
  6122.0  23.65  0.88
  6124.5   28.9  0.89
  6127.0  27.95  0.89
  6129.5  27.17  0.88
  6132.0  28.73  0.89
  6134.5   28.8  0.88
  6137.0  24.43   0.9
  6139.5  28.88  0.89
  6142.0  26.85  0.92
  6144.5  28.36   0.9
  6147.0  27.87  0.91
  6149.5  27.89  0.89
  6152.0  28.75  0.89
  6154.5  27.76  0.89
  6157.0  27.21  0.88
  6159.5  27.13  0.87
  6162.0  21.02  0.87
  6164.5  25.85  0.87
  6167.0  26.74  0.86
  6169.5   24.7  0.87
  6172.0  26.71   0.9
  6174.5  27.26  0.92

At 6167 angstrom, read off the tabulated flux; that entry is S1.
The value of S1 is 26.74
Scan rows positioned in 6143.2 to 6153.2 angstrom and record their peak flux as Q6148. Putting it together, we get 28.75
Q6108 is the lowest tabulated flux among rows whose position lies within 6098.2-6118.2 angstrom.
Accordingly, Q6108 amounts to 23.99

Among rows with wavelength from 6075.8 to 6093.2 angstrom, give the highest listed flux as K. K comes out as 28.91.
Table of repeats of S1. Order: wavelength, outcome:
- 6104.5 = 26.43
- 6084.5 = 26.93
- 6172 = 26.71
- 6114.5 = 28.33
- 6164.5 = 25.85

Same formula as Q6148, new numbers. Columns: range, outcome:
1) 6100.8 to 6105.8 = 26.43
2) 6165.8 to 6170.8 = 26.74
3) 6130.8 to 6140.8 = 28.88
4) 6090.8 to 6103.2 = 29.51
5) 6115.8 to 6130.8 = 29.52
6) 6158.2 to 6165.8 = 27.13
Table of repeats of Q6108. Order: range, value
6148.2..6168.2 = 21.02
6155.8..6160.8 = 27.13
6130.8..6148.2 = 24.43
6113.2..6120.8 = 26.47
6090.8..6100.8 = 27.6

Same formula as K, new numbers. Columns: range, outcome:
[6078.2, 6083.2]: 28.12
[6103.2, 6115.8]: 28.99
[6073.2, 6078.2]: 28.25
